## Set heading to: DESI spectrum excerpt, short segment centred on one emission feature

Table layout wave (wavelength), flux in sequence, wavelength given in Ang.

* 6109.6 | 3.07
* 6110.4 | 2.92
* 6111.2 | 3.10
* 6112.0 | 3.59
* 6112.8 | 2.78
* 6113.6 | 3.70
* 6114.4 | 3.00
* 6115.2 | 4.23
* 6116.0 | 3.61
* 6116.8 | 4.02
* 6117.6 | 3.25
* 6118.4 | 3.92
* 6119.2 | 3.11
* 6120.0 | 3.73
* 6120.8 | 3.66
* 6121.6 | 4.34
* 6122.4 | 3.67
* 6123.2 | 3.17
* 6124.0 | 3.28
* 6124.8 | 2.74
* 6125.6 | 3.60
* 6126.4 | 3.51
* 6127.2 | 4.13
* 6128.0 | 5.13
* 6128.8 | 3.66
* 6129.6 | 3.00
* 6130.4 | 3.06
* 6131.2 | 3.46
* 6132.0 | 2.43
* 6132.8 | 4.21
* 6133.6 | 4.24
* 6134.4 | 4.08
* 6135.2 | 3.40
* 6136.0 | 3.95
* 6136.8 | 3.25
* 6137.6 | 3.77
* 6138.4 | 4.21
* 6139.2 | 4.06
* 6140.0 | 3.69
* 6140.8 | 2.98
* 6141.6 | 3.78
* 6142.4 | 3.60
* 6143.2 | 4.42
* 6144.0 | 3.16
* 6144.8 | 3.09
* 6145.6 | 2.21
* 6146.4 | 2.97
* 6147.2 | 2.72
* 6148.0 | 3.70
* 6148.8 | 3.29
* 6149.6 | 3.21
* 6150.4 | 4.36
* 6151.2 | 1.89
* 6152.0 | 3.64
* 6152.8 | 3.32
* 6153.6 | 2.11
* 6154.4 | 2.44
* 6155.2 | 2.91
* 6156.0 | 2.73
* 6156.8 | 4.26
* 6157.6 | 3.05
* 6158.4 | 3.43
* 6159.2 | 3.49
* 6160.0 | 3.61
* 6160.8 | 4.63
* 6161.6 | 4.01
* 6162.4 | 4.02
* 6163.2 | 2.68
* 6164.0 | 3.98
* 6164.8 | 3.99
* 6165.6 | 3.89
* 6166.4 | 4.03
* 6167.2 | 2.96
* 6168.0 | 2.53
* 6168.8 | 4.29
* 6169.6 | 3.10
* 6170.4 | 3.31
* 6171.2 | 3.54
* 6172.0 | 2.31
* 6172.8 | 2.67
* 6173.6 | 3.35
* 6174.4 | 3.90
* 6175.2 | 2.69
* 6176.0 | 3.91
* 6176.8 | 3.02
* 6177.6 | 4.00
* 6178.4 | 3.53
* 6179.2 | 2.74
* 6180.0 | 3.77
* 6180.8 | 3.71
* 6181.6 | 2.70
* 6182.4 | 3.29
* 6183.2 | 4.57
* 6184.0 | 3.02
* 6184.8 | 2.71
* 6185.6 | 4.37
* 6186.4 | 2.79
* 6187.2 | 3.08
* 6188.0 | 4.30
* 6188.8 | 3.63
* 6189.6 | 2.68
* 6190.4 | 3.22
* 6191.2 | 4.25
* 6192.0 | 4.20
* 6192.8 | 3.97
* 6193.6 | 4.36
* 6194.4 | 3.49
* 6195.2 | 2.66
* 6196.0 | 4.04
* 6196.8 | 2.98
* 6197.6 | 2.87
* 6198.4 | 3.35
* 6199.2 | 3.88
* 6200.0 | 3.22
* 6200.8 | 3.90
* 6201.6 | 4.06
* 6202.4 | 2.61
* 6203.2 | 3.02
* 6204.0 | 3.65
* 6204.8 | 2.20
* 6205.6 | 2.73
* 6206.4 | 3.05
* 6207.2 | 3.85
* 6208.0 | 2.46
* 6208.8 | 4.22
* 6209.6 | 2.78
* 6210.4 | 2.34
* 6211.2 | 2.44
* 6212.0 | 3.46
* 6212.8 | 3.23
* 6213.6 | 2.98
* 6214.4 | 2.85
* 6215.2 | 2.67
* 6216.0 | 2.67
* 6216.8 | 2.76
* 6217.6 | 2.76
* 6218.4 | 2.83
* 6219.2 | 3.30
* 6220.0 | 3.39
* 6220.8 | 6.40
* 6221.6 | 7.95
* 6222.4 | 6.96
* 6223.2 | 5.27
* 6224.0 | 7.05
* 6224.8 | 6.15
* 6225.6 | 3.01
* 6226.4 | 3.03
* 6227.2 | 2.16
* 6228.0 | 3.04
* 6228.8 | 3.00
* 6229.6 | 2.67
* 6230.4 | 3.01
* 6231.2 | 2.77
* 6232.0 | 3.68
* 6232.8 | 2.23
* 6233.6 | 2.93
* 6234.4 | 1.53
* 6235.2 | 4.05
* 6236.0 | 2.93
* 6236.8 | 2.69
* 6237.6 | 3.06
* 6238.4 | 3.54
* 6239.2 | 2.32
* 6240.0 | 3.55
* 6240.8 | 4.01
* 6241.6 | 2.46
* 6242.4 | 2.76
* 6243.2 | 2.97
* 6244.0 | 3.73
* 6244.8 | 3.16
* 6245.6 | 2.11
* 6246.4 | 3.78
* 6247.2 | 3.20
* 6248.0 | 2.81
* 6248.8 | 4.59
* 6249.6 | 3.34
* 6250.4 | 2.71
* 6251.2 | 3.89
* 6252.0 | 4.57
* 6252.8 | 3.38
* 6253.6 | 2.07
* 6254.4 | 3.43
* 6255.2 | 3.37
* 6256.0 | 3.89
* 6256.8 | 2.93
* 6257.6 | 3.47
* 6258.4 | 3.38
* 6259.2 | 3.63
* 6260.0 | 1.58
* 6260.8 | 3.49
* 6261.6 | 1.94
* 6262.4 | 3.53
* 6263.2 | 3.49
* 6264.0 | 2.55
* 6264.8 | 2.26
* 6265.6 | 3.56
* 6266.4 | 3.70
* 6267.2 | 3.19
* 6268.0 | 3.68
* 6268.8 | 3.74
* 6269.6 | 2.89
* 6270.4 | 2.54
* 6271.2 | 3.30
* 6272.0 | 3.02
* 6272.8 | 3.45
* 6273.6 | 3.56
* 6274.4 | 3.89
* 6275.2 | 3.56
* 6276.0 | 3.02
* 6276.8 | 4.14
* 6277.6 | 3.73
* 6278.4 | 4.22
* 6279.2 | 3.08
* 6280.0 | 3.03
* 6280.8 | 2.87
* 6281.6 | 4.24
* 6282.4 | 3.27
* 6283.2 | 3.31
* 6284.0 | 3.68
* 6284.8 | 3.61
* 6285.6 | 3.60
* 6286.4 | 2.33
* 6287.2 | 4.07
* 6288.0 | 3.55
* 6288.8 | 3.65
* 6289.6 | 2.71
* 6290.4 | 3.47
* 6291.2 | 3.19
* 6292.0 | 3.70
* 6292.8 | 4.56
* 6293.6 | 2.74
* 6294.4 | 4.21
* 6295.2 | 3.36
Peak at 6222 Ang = H-beta 4861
